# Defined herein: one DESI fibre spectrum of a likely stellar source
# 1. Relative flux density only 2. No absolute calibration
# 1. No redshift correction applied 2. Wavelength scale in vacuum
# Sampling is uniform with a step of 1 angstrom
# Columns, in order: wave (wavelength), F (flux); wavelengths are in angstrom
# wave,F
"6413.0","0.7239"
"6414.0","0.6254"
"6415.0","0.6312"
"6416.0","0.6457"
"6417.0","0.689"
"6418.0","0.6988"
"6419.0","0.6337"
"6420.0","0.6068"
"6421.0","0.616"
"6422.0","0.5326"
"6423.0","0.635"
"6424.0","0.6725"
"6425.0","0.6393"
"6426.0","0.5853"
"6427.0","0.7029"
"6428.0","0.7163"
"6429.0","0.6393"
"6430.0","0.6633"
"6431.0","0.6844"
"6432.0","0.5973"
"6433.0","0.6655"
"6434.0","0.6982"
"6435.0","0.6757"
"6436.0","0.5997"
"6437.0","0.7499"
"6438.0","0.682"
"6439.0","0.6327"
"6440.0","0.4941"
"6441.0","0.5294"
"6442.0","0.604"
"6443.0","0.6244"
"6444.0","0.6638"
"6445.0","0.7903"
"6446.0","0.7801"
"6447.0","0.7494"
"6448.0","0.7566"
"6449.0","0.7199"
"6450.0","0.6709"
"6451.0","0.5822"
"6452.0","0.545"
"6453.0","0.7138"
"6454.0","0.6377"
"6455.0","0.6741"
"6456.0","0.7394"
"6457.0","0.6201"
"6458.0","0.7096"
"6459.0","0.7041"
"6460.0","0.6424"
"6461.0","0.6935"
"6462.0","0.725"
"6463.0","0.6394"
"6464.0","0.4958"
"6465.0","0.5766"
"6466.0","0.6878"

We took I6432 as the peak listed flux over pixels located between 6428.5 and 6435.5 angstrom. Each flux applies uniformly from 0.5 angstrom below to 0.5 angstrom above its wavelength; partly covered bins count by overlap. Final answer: 0.6982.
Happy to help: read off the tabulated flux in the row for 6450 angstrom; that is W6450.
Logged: 0.6709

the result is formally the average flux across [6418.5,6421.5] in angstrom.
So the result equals 0.619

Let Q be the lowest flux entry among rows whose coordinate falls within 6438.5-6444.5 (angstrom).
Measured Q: 0.4941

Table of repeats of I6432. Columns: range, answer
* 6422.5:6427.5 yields 0.7029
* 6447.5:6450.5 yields 0.7566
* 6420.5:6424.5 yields 0.6725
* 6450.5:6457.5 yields 0.7394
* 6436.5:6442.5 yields 0.7499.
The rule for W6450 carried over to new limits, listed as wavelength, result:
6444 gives 0.6638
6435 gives 0.6757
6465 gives 0.5766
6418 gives 0.6988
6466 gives 0.6878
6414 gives 0.6254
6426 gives 0.5853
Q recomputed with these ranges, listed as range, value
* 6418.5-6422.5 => 0.5326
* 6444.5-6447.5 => 0.7494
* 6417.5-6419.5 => 0.6337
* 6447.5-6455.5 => 0.545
